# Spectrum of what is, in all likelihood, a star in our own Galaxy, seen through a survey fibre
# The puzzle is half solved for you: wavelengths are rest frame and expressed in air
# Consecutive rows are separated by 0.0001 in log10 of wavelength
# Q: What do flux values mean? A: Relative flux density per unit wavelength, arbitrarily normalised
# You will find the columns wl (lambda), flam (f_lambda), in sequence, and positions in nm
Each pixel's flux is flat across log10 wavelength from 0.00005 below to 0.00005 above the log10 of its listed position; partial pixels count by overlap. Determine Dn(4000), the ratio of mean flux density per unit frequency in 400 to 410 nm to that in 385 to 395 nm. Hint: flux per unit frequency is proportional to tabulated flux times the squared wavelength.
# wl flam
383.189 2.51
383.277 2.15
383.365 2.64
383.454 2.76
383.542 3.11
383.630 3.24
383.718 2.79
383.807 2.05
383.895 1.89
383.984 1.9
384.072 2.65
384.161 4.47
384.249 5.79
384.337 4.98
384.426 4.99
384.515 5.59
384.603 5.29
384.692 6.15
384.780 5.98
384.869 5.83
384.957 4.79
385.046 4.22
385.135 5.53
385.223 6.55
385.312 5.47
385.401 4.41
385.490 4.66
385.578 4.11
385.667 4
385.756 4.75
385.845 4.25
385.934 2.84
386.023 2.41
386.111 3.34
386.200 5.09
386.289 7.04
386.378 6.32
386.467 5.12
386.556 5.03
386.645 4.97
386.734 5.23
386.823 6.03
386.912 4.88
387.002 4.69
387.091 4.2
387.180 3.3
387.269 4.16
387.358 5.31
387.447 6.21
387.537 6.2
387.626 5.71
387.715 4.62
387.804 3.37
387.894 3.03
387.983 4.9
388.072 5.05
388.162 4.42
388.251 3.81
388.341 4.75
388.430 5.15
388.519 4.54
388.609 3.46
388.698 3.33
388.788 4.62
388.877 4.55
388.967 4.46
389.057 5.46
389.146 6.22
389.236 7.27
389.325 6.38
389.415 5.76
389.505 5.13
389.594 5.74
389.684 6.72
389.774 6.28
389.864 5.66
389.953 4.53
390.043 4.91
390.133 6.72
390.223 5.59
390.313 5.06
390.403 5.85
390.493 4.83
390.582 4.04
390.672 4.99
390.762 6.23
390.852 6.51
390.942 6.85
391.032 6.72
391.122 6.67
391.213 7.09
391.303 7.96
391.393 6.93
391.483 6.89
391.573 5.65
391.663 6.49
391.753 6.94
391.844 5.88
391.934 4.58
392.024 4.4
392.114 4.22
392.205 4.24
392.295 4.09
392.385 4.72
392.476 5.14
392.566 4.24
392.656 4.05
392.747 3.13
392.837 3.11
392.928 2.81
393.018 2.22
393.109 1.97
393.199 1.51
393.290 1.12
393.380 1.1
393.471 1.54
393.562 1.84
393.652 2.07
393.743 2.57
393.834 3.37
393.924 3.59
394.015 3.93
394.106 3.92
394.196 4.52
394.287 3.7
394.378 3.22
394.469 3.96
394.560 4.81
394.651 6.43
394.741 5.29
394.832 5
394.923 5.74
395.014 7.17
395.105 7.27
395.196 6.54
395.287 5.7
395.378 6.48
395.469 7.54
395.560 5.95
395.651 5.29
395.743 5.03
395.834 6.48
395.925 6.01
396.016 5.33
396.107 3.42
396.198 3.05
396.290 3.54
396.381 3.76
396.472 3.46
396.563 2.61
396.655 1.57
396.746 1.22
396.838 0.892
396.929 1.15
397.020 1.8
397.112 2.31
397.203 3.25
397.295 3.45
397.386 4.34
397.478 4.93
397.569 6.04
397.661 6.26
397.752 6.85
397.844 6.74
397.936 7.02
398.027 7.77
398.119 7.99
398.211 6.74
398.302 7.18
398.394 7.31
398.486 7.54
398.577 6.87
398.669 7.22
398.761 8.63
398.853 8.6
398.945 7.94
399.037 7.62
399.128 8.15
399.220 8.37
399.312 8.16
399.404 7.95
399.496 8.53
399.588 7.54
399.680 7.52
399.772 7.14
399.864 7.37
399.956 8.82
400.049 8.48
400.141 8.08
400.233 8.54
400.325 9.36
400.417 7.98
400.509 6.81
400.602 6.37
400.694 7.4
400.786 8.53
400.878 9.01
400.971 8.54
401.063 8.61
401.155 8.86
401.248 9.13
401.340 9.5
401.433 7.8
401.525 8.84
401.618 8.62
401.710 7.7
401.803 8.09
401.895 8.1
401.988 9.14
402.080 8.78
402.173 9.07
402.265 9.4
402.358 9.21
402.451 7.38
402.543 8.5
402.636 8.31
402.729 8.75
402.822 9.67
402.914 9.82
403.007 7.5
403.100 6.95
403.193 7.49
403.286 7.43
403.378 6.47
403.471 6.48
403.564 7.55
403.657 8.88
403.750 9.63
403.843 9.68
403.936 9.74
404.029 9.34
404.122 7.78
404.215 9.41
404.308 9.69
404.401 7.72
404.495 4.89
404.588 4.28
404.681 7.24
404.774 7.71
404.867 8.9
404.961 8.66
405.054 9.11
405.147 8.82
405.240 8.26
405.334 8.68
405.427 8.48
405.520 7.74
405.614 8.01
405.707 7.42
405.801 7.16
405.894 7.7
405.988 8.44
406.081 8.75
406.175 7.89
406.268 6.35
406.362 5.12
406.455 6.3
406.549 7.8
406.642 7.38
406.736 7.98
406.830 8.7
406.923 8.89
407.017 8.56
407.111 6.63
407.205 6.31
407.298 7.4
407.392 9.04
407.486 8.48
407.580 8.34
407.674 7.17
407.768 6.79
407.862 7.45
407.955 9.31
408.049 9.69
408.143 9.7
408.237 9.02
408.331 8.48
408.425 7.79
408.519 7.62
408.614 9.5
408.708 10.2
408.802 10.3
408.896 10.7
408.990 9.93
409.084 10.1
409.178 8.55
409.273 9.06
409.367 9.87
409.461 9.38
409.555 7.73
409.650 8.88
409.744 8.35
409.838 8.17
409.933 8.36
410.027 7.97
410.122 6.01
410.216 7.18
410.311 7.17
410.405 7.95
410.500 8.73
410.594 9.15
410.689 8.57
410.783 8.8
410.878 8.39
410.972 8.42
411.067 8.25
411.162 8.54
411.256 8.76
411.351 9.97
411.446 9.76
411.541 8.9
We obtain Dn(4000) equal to 1.9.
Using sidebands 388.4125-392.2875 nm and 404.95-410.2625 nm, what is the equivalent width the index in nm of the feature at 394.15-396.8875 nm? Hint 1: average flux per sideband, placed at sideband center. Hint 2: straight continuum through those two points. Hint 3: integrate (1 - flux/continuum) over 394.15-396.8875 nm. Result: 0.72 nm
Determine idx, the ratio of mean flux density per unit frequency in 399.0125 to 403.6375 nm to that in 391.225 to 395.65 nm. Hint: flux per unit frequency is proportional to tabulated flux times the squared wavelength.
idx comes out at 1.89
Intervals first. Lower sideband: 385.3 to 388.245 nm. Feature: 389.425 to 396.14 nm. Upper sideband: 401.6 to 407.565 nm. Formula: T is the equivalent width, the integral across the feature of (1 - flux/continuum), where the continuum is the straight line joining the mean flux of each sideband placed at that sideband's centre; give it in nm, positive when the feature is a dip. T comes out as 1.00 nm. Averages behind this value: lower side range 4.68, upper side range 8.05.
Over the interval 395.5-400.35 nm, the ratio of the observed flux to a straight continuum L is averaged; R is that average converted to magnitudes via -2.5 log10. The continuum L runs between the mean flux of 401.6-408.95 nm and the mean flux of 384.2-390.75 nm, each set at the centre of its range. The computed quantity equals 0.16 mag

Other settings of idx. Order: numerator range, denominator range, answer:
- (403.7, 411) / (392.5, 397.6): 2.27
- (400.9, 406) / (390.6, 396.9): 1.93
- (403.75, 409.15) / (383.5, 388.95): 2.01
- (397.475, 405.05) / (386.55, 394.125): 1.79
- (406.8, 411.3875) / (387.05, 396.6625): 1.94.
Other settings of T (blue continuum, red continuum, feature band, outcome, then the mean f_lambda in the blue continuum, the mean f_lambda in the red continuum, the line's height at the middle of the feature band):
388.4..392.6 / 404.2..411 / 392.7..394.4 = 0.940 nm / 5.53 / 8.2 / 6.01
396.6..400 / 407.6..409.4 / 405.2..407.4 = 0.183 nm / 6.18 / 9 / 8.39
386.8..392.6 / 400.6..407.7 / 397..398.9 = 0.201 nm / 5.3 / 8.11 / 6.9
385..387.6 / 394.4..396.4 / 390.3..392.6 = -0.221 nm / 4.84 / 5.44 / 5.18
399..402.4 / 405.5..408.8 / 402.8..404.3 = -0.038 nm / 8.3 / 8.01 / 8.17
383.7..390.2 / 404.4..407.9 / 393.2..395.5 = 0.653 nm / 4.83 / 7.64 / 5.92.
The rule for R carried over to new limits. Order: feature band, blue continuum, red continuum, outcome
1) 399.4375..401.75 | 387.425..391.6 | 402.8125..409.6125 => -0.127 mag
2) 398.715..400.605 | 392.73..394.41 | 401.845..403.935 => -0.247 mag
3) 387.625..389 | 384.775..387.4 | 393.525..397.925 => 0.093 mag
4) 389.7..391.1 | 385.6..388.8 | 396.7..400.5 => -0.105 mag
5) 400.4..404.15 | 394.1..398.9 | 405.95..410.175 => -0.233 mag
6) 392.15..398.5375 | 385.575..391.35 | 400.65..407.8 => 0.427 mag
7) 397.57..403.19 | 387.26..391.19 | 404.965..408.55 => -0.152 mag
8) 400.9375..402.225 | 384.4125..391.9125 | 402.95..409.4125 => -0.162 mag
